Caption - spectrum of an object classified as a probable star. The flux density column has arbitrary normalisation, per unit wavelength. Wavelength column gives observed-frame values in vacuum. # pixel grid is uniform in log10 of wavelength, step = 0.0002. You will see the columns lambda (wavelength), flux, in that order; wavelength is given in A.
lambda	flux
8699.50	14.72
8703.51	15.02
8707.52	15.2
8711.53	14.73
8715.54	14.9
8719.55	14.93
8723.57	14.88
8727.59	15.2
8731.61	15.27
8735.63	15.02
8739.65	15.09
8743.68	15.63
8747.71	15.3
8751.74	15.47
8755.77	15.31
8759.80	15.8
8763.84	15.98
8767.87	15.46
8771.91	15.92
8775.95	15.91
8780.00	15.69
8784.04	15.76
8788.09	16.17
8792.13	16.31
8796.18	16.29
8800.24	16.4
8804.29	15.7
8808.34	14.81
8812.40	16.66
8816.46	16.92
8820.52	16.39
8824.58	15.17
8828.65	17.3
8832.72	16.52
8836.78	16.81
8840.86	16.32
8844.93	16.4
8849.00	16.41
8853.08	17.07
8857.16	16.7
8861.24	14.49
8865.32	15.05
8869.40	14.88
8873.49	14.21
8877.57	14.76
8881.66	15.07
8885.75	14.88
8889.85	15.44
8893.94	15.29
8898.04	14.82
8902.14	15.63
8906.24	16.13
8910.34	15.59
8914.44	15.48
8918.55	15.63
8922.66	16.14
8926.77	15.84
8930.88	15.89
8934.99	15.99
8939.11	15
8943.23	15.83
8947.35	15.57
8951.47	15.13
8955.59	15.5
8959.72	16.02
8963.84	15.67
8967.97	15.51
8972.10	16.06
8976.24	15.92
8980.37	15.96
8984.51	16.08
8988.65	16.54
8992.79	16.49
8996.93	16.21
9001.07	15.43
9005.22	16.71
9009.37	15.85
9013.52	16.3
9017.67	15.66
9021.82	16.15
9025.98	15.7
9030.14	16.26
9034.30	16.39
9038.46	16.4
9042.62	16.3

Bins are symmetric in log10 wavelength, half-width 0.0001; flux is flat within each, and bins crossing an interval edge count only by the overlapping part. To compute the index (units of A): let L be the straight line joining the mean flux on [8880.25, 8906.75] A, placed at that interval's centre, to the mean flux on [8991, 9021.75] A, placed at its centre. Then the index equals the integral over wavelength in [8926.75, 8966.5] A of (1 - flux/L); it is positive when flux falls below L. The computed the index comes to 0.1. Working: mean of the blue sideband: 15.3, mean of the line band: 15.6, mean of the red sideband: 16.1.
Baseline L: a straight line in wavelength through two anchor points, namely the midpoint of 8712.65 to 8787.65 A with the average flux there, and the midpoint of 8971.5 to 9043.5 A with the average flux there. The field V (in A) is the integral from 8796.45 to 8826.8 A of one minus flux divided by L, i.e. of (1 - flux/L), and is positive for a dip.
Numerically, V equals -0.9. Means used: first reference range 15.4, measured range 16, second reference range 16.1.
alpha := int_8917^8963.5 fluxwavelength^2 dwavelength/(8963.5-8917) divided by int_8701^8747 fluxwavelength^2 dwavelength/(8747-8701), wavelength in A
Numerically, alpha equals 1.09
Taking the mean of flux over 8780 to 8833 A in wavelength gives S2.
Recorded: 16.2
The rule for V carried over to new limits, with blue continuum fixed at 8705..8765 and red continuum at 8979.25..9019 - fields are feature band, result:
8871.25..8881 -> 0.7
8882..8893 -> 0.4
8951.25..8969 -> 0.4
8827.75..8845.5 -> -1.2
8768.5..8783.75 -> -0.4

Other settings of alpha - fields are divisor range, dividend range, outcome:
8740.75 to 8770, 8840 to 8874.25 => 1.04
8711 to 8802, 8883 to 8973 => 1.04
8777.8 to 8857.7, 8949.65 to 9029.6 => 1.02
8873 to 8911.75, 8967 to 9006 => 1.08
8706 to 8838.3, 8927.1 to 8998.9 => 1.05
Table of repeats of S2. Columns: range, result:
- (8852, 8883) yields 15.2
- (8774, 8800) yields 16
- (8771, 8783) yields 15.8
